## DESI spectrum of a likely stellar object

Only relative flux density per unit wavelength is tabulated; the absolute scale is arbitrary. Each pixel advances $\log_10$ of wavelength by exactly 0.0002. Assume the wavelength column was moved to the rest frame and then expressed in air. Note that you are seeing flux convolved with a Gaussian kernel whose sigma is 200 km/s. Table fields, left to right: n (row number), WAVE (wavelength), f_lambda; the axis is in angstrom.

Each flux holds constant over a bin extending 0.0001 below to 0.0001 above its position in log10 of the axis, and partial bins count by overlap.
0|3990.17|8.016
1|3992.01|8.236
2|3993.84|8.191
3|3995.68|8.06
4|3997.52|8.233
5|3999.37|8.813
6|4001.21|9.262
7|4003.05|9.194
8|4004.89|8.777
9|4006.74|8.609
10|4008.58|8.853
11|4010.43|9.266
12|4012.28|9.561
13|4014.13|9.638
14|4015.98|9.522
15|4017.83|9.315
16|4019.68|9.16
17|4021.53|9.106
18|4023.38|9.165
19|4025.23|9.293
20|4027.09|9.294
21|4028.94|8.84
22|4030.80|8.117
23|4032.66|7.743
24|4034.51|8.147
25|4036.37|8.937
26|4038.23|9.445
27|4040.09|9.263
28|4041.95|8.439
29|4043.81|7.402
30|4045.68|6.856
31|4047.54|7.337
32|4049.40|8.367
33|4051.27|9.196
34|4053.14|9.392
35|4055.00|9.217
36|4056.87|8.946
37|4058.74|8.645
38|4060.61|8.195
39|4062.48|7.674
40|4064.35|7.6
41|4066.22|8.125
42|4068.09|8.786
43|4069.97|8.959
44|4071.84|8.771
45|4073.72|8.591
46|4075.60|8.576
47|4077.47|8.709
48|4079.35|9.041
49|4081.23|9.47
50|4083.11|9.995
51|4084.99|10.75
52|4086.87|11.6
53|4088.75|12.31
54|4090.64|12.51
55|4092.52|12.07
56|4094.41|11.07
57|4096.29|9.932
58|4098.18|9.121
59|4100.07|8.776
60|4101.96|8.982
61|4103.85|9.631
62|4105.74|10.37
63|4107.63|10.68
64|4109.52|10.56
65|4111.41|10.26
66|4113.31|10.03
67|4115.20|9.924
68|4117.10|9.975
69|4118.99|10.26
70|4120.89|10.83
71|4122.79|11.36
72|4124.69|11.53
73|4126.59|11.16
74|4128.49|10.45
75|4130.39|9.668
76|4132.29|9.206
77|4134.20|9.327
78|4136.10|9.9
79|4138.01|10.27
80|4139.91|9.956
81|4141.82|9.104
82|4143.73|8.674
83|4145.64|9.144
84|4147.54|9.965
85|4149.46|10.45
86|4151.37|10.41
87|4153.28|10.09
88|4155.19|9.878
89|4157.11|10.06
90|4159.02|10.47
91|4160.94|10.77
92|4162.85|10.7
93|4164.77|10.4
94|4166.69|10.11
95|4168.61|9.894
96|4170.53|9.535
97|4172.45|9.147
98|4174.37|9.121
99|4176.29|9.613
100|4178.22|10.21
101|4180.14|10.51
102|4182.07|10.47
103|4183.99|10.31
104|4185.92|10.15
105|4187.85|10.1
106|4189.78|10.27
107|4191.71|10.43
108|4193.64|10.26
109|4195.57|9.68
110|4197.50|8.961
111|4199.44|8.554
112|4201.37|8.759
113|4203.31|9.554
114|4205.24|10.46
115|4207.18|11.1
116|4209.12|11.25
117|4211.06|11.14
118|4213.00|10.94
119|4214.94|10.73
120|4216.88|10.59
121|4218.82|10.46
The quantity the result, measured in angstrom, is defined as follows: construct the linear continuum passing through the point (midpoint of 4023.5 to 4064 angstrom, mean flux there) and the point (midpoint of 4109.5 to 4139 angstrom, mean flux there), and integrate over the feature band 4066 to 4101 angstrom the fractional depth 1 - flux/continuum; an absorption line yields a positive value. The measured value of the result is -1.8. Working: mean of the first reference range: 8.51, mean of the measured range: 9.89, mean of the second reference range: 10.3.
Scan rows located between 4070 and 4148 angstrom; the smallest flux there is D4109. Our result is 8.576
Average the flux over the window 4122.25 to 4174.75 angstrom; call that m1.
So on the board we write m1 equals 10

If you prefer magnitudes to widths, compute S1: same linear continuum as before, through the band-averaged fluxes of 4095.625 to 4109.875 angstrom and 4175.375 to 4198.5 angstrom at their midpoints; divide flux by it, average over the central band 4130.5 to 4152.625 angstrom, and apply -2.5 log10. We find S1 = 0.02 mag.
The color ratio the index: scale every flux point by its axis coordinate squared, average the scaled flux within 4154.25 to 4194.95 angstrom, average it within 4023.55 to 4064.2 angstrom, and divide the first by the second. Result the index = 1.27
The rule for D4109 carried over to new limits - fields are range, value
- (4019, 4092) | 6.856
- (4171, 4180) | 9.121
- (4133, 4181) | 8.674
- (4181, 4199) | 8.961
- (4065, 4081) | 8.125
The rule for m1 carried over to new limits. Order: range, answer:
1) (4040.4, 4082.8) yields 8.5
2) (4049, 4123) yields 9.68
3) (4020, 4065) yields 8.54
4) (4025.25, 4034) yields 8.56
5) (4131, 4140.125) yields 9.71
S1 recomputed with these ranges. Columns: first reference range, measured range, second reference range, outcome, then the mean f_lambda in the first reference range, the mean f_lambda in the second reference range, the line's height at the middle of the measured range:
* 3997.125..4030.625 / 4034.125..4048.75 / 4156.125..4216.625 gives 0.127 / 9.1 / 10.1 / 9.26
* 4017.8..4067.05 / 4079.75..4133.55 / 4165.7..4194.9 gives -0.133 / 8.55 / 10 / 9.23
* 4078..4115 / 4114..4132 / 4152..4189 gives -0.028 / 10.3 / 10.1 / 10.3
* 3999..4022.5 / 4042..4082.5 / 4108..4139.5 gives 0.144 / 9.17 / 10.3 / 9.68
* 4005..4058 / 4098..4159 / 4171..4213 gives -0.054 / 8.8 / 10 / 9.54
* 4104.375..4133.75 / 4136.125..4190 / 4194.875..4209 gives 0.002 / 10.4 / 9.68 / 10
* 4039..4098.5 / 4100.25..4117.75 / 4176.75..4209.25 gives -0.057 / 9.22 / 10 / 9.48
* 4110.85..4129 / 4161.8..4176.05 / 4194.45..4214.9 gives 0.048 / 10.6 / 10.1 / 10.3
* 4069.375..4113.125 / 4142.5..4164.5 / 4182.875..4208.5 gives -0.010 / 10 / 9.91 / 9.96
